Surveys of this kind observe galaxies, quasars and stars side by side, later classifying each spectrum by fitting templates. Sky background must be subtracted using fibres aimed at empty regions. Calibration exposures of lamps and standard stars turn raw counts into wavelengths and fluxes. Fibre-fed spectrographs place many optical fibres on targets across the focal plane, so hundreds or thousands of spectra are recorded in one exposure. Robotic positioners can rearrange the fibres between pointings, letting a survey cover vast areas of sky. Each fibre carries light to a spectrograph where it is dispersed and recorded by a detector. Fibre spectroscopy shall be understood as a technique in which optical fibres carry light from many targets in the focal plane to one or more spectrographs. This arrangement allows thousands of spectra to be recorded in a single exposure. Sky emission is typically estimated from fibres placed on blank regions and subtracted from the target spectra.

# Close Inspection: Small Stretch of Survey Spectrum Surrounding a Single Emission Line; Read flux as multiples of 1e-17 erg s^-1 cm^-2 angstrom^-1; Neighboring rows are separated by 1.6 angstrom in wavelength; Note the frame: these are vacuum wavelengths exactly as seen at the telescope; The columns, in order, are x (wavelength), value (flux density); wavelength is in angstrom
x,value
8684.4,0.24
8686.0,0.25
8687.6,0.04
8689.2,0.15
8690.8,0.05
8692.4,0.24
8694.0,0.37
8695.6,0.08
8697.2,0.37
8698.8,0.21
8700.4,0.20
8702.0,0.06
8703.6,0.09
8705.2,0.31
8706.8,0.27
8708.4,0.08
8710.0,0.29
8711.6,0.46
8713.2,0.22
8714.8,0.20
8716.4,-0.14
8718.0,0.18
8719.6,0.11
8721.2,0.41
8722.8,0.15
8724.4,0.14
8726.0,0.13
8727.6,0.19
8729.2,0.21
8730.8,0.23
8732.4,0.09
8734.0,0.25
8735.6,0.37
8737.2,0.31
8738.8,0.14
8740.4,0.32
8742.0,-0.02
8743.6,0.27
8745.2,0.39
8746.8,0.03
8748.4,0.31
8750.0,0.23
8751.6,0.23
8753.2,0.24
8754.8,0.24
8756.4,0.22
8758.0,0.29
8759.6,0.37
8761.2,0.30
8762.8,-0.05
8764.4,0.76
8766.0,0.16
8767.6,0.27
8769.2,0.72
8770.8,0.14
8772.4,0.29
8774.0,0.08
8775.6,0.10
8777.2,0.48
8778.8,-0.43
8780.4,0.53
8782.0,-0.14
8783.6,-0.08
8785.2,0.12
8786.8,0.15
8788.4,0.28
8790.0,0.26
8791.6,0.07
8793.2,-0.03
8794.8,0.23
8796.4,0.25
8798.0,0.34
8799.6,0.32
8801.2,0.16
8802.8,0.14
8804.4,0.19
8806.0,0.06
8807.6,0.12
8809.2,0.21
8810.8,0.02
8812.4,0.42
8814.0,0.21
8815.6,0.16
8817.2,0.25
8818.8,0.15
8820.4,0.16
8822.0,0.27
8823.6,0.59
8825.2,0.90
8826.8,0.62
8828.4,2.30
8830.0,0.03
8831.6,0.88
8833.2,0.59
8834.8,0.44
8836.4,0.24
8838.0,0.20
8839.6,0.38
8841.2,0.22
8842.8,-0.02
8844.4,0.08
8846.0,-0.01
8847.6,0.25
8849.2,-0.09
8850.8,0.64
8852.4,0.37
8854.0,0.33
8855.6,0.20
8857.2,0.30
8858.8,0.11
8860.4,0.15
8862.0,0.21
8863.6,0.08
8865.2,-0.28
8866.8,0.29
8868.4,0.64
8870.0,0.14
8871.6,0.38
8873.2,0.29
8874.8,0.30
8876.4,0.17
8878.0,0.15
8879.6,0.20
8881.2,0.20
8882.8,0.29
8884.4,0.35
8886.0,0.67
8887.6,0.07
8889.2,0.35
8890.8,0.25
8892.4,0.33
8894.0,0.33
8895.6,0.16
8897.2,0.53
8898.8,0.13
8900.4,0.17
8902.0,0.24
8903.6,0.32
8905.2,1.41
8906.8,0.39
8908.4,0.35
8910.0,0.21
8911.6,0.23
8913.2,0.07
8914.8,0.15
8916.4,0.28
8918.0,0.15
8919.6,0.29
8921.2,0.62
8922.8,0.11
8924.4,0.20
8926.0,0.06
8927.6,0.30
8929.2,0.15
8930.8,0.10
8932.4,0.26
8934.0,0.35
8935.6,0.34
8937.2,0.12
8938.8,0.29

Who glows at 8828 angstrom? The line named Hgamma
